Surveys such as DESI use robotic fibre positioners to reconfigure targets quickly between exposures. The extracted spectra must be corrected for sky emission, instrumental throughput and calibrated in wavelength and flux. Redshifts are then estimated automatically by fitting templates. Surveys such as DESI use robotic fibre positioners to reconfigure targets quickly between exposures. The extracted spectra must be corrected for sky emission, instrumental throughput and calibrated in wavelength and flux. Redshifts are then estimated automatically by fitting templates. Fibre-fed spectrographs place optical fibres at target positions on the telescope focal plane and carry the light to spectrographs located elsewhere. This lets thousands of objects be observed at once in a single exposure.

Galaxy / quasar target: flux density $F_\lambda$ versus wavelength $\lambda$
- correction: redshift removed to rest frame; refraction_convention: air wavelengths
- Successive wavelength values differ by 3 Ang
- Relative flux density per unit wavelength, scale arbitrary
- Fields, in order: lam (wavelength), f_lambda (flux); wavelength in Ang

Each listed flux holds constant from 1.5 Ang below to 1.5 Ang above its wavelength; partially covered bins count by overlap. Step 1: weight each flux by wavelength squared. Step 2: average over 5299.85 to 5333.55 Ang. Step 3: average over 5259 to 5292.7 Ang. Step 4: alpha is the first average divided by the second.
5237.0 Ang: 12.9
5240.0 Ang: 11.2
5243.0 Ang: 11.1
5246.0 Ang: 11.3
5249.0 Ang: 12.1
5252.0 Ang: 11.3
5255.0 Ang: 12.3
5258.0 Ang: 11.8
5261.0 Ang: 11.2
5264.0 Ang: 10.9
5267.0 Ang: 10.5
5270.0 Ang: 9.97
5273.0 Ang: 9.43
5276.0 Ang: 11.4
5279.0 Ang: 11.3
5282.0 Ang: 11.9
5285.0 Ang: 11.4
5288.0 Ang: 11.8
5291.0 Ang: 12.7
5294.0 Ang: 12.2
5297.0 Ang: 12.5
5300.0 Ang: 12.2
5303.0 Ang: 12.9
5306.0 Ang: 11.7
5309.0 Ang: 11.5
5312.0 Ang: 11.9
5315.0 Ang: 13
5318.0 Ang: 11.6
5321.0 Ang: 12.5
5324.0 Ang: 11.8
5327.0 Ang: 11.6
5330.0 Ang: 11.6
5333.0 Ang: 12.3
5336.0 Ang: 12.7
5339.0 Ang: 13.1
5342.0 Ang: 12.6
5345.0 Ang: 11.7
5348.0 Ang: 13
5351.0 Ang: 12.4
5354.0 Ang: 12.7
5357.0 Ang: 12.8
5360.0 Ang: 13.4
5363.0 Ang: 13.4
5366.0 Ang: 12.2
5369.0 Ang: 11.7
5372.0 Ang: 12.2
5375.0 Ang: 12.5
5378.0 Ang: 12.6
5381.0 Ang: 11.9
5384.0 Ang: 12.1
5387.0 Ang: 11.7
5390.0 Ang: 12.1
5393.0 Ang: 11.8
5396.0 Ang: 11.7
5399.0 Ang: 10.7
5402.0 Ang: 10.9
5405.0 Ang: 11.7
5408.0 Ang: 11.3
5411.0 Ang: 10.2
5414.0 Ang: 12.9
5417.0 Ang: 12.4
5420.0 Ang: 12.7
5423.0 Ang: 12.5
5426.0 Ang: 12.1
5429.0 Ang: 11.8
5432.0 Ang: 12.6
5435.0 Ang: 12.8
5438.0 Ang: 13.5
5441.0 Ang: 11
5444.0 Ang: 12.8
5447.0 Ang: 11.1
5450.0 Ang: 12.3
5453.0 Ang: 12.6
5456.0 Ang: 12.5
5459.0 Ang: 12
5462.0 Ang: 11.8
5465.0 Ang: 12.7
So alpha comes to 1.1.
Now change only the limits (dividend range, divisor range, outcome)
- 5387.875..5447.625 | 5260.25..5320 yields 1.08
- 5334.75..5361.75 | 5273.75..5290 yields 1.13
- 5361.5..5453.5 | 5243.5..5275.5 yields 1.15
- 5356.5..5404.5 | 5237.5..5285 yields 1.13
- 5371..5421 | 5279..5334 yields 1.02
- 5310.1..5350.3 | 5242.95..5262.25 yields 1.09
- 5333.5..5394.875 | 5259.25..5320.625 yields 1.10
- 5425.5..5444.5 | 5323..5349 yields 1.05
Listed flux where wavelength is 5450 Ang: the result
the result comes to 12.3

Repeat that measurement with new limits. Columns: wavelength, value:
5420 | 12.7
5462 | 11.8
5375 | 12.5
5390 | 12.1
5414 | 12.9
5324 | 11.8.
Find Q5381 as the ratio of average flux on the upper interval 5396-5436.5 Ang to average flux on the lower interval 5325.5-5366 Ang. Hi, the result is 0.95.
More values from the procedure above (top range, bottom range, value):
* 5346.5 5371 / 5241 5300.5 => 1.11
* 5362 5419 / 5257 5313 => 1.03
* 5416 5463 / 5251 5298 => 1.08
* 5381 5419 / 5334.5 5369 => 0.92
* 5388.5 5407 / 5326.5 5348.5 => 0.93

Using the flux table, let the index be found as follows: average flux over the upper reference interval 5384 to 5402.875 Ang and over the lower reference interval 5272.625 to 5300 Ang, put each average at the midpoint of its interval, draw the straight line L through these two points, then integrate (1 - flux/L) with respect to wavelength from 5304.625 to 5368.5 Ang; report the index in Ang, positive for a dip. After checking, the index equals -3.8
